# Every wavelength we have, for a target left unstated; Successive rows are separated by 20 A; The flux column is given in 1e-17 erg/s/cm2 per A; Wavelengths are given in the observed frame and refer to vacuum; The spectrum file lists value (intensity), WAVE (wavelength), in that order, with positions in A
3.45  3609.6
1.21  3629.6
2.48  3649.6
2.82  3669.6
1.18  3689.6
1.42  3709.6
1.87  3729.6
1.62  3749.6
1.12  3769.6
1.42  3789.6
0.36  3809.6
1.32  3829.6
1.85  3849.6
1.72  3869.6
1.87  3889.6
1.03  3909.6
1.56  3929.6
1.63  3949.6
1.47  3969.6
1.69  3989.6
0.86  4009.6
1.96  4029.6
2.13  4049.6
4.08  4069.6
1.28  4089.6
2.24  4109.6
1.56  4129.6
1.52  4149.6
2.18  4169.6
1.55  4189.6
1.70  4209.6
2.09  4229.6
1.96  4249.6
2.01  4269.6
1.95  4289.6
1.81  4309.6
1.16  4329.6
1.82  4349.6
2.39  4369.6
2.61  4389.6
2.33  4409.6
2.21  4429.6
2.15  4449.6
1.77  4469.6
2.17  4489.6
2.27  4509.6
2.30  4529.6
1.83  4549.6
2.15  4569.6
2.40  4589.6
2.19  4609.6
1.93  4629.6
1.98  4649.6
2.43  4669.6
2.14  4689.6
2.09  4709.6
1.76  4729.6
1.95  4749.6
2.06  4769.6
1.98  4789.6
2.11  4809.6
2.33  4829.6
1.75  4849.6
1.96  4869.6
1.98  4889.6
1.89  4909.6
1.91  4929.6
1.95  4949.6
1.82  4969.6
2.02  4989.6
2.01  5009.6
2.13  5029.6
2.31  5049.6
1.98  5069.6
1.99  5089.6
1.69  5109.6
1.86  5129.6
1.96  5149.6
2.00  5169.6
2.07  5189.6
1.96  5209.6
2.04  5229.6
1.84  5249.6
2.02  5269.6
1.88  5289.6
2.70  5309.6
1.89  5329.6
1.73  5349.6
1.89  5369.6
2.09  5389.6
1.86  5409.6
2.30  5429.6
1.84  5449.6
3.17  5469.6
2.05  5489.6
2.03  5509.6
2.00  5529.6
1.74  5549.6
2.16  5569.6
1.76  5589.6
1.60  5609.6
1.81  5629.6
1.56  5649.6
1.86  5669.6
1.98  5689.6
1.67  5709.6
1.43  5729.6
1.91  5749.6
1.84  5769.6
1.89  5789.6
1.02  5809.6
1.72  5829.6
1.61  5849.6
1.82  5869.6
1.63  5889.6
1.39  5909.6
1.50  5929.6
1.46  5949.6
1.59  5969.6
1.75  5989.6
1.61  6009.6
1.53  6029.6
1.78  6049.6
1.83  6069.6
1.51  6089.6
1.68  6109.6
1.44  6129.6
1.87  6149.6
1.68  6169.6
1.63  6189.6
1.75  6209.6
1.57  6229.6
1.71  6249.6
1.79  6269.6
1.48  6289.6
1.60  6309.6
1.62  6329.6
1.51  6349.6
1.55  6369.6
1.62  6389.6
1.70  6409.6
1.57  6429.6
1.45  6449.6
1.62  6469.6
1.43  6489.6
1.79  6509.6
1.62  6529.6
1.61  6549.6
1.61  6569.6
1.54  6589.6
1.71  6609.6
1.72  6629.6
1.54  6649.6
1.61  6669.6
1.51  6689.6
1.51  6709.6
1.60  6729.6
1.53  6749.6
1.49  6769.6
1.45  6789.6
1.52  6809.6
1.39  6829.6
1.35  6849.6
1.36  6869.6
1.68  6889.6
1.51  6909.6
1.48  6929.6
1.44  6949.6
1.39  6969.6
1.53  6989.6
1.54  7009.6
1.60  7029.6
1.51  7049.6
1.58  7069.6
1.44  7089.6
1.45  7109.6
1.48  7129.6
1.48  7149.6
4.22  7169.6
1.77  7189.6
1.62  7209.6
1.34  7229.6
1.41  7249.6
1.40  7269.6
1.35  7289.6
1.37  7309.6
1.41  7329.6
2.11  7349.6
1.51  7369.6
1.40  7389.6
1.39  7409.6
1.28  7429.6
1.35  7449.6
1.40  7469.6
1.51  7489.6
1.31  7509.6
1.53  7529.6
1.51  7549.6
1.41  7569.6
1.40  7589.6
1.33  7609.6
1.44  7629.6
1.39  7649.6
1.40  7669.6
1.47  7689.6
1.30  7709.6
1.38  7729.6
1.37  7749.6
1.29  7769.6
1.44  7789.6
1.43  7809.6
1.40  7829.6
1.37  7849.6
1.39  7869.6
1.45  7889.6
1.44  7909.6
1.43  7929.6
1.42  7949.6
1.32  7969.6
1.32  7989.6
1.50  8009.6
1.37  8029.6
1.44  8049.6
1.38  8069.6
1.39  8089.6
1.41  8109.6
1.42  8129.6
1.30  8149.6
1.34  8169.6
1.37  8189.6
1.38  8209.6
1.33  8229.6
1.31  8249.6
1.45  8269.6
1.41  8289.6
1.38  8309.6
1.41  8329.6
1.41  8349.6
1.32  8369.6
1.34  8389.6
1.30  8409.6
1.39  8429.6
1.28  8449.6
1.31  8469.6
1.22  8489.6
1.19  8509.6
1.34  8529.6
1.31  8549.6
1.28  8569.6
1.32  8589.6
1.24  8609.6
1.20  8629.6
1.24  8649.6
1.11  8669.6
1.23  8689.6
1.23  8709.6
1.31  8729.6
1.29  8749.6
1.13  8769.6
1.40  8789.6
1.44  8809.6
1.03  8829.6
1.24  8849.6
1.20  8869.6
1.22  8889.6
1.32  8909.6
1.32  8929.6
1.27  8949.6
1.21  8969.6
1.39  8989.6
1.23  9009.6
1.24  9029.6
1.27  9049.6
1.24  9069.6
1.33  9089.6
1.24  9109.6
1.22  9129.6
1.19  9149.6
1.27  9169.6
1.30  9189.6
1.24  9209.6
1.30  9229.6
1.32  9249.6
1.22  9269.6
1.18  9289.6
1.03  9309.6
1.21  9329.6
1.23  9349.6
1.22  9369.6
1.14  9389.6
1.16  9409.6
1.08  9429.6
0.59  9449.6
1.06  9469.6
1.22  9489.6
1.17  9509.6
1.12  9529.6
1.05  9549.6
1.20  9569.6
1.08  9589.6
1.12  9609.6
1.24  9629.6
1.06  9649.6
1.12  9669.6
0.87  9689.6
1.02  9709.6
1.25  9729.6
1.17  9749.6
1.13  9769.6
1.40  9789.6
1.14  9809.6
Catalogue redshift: 0.093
